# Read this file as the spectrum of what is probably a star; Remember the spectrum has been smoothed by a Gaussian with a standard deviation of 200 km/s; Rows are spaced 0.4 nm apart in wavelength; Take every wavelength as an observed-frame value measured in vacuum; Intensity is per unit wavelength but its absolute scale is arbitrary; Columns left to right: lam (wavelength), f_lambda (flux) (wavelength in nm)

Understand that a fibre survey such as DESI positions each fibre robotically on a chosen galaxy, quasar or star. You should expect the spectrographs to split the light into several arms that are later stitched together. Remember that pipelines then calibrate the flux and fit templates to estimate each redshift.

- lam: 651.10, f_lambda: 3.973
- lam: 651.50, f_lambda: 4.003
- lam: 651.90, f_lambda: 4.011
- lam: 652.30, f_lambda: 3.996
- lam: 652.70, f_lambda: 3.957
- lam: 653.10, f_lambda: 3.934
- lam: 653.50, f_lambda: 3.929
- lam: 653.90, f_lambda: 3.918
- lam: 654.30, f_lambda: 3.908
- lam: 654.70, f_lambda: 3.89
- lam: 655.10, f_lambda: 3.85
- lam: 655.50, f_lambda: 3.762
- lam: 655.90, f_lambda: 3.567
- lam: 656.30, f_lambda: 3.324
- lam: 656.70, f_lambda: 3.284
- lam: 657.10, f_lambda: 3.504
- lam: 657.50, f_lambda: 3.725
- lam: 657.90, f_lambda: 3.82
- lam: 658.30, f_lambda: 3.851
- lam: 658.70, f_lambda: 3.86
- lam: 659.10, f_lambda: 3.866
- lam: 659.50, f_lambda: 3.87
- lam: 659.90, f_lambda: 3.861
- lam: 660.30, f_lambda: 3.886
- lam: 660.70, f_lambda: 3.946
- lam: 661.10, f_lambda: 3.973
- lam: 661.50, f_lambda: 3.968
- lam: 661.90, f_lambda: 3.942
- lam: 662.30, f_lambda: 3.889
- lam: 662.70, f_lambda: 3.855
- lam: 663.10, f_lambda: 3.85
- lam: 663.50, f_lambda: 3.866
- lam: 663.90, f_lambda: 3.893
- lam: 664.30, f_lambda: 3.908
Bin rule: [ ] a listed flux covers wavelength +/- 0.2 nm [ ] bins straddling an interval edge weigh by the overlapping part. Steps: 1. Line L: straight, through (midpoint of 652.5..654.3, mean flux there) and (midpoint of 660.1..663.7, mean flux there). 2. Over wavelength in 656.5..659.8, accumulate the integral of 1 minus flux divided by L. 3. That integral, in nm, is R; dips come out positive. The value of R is 0.16 nm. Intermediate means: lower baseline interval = 3.93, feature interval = 3.73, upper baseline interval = 3.91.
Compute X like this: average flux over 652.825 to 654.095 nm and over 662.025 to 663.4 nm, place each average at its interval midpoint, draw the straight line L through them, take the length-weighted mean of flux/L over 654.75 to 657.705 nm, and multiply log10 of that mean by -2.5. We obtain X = 0.09 mag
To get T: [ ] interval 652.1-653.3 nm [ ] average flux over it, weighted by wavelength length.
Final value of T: 3.96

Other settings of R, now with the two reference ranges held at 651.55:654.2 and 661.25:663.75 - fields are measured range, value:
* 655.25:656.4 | 0.10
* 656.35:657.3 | 0.13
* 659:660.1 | 0.01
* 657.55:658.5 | 0.03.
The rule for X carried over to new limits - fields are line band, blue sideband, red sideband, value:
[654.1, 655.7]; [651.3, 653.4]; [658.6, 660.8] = 0.03 mag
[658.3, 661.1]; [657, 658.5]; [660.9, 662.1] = -0.01 mag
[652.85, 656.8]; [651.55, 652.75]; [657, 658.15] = 0.03 mag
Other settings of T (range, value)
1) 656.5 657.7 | 3.5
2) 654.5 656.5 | 3.68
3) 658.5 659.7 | 3.87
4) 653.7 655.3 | 3.89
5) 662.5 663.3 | 3.85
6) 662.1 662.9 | 3.87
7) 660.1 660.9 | 3.92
